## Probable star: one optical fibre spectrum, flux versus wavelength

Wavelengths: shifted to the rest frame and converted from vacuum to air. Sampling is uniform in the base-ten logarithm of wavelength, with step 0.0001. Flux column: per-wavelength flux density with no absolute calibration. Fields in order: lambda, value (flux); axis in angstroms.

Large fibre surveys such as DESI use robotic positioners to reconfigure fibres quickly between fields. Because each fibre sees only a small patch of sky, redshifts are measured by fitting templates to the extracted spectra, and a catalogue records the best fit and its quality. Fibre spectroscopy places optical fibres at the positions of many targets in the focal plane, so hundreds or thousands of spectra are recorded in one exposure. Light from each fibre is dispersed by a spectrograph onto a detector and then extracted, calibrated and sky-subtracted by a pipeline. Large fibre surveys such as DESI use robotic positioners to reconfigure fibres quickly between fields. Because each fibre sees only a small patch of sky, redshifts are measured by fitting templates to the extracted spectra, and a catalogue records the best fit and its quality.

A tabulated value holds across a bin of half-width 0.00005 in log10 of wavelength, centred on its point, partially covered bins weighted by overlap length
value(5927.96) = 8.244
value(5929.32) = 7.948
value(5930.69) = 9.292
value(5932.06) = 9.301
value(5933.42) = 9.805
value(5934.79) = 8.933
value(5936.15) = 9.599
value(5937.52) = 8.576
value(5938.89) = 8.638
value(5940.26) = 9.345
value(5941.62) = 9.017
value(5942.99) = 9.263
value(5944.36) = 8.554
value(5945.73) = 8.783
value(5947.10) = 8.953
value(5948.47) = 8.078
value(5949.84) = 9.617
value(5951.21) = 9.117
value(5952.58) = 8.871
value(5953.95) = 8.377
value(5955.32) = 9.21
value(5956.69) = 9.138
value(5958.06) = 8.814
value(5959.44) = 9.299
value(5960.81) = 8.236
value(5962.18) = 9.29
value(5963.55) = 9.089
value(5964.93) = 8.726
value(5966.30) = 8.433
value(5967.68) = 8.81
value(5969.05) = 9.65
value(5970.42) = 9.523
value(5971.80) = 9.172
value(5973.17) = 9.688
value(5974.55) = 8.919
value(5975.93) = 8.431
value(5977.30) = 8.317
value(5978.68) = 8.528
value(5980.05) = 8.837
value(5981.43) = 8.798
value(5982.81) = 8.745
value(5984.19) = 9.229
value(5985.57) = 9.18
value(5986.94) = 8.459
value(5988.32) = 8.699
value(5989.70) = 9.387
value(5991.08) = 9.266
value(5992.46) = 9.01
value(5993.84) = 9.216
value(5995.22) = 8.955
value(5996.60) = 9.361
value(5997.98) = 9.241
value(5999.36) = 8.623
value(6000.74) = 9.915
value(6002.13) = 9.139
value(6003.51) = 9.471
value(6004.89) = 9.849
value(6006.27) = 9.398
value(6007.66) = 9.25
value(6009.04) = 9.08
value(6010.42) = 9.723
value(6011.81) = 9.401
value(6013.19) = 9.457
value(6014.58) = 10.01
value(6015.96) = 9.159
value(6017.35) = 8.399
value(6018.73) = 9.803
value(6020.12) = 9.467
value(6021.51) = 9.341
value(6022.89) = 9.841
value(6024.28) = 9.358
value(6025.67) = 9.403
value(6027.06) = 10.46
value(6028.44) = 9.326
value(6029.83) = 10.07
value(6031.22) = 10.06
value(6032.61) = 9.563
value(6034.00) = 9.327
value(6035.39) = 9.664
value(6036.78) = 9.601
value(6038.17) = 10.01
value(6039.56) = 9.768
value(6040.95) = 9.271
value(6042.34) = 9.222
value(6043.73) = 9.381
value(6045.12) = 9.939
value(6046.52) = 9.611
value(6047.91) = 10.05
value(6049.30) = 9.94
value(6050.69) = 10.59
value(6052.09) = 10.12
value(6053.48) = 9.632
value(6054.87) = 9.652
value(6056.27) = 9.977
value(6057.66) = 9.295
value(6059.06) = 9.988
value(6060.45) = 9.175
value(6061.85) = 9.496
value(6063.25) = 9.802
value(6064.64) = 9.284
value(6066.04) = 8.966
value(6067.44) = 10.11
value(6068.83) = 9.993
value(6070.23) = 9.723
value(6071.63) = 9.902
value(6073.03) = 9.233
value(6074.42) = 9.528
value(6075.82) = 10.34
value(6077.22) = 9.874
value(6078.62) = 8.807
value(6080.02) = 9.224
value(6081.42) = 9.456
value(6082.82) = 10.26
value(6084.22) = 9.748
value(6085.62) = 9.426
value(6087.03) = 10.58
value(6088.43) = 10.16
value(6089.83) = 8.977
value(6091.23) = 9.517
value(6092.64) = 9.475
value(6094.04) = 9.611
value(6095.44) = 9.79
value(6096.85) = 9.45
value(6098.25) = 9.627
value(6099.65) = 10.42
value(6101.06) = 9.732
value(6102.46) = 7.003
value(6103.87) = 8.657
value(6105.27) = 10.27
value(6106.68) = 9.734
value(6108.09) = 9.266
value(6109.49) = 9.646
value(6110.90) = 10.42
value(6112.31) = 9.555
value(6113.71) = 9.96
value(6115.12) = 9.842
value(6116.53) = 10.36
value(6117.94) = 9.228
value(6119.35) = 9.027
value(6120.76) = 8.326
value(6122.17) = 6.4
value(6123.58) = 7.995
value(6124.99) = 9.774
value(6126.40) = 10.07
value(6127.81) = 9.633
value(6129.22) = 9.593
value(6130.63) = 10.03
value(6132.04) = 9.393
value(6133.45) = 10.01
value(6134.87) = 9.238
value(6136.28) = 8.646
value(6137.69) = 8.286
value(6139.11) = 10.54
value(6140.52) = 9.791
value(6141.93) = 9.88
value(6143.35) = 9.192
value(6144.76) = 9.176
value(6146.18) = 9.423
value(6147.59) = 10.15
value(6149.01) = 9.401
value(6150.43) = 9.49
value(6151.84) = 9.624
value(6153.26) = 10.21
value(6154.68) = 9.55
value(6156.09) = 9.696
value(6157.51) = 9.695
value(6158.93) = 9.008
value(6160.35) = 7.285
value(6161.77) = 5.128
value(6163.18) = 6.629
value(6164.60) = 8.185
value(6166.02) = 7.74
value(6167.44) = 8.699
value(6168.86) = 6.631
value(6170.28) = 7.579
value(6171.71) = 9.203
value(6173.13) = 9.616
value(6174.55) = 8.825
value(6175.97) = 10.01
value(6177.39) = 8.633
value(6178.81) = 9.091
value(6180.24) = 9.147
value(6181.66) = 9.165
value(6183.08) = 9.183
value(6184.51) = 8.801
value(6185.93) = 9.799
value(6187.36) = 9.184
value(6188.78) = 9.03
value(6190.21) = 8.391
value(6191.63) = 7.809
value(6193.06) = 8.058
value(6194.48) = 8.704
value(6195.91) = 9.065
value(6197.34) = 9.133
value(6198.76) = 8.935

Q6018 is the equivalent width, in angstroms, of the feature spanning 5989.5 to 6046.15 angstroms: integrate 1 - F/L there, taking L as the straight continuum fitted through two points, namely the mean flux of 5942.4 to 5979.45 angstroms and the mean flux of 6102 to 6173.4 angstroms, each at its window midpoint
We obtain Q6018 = -3.2 angstroms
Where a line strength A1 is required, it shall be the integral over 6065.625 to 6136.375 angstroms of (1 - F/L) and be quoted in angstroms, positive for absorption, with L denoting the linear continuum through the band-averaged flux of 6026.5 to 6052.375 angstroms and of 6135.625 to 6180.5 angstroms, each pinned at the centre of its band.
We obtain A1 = -1.43 angstroms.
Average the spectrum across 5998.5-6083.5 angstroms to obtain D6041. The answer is 9.6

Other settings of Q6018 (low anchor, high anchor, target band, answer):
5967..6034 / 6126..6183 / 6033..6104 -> -3.5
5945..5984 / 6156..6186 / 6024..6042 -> -1.9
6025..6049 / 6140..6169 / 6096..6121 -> -0.9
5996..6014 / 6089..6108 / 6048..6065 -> -0.7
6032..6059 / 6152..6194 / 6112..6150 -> -1.6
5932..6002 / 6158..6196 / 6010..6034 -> -1.9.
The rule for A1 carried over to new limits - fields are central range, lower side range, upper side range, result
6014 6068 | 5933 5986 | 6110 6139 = -3.01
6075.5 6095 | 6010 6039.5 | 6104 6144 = -0.36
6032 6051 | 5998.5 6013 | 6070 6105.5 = -0.46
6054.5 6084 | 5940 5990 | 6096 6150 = -1.23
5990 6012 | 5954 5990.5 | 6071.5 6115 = -0.51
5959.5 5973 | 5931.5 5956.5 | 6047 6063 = 0.20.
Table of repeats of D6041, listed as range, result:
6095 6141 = 9.38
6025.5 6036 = 9.75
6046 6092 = 9.71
